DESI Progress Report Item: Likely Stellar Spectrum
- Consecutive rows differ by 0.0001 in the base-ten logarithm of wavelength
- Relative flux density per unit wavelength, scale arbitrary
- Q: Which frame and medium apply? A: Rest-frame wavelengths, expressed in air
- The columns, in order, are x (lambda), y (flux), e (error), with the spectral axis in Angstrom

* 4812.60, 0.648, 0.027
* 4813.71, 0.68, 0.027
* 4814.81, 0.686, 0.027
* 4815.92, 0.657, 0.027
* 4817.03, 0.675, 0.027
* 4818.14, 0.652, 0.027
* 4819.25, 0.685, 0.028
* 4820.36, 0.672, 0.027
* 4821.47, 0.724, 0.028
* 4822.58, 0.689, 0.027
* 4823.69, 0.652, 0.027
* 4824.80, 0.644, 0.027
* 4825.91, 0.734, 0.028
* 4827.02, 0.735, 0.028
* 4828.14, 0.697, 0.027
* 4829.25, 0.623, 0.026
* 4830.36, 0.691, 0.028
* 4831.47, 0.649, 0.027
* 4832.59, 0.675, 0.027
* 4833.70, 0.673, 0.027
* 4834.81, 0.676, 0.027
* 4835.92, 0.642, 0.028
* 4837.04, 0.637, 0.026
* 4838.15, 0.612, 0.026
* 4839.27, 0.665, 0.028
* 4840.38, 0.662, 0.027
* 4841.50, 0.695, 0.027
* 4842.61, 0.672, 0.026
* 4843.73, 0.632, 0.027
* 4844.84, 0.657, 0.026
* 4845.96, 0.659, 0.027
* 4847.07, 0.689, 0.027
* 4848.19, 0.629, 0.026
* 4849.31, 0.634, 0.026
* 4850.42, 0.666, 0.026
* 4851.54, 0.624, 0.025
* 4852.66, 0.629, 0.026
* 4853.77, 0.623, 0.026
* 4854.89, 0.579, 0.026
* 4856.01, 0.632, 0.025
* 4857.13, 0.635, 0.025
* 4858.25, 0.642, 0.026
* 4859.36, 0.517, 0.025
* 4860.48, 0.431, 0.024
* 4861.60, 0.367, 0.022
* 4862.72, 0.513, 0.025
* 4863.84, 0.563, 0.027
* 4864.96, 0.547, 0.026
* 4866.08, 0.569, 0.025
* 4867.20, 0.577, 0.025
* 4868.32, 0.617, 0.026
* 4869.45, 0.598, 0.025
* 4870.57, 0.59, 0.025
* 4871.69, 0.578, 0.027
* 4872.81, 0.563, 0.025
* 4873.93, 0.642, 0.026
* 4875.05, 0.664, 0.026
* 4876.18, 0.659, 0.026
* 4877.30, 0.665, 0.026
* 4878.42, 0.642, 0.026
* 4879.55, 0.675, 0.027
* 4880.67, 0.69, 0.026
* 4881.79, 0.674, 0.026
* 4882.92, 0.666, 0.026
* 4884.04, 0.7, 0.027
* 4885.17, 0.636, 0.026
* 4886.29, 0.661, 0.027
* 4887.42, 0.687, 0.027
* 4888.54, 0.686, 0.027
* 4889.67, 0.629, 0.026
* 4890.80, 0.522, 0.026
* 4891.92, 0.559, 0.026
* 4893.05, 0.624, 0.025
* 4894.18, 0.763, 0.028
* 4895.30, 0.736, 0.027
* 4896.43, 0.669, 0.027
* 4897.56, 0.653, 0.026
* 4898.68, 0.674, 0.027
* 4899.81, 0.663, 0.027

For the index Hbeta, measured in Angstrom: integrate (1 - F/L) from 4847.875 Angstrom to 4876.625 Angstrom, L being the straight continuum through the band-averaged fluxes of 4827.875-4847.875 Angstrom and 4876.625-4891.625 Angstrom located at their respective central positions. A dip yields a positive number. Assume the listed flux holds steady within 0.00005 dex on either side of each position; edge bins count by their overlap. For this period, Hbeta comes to 3.1 Angstrom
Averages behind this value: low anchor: 0.661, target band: 0.587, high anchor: 0.655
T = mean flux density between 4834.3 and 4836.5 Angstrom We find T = 0.658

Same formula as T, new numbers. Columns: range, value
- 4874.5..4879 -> 0.656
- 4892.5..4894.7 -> 0.692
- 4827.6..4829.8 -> 0.66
